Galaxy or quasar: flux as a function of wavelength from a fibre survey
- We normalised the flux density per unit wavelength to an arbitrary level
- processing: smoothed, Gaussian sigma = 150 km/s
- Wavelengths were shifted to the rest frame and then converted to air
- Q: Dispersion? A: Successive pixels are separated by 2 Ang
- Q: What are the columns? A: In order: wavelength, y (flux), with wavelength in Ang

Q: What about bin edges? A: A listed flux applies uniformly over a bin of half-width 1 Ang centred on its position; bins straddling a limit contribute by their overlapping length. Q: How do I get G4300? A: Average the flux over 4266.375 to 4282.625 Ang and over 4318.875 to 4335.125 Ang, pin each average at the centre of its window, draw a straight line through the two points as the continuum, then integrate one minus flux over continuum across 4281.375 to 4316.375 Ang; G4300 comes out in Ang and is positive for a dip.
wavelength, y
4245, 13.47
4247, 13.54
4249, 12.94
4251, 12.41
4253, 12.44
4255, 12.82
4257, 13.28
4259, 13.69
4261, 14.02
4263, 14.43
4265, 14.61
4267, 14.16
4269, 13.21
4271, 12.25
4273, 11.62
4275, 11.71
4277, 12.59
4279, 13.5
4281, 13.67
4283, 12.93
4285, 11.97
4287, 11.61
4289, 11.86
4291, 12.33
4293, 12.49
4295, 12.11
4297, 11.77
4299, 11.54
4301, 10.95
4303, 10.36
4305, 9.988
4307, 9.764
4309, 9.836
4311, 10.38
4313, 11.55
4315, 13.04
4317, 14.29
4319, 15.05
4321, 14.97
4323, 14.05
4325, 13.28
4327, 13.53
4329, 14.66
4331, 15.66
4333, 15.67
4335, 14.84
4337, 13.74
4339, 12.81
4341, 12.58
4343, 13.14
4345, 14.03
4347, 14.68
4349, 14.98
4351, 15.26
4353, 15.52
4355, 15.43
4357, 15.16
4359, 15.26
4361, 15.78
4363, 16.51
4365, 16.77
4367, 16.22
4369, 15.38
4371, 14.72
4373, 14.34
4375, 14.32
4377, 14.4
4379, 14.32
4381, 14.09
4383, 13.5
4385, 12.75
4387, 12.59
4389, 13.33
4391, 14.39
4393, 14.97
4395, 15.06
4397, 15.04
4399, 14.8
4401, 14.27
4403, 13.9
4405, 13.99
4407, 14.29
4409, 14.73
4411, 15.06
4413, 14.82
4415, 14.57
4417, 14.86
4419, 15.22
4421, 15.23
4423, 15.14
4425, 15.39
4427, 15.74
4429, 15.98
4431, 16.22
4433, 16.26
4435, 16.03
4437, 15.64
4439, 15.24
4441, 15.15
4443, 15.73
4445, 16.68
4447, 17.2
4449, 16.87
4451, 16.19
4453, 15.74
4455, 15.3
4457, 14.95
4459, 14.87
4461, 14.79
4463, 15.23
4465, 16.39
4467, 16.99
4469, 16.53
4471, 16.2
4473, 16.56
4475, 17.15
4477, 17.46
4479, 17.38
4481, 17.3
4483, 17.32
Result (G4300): 5.42 Ang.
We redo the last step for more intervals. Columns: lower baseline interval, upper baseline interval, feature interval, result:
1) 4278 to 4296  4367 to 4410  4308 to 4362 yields -2.76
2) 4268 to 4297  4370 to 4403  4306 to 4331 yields 0.09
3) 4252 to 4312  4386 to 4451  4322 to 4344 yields -1.09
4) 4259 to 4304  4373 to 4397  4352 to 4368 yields -2.52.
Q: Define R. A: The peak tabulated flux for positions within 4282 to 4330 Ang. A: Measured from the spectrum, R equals 15.05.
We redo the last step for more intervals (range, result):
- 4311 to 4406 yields 16.77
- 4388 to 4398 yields 15.06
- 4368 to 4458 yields 17.2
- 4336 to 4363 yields 16.51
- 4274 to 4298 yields 13.67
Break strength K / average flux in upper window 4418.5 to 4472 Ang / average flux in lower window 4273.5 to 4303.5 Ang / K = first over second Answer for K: 1.3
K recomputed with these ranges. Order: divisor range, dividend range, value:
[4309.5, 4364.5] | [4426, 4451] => 1.13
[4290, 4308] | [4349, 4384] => 1.34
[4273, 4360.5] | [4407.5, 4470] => 1.19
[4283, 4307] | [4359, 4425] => 1.27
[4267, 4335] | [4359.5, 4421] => 1.16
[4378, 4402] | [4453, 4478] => 1.14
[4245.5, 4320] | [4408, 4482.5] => 1.27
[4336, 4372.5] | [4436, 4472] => 1.07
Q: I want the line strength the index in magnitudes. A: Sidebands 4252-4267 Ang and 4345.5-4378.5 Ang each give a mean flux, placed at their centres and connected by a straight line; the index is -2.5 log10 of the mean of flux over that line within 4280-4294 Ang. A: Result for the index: 0.137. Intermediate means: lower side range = 13.6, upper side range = 15.3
